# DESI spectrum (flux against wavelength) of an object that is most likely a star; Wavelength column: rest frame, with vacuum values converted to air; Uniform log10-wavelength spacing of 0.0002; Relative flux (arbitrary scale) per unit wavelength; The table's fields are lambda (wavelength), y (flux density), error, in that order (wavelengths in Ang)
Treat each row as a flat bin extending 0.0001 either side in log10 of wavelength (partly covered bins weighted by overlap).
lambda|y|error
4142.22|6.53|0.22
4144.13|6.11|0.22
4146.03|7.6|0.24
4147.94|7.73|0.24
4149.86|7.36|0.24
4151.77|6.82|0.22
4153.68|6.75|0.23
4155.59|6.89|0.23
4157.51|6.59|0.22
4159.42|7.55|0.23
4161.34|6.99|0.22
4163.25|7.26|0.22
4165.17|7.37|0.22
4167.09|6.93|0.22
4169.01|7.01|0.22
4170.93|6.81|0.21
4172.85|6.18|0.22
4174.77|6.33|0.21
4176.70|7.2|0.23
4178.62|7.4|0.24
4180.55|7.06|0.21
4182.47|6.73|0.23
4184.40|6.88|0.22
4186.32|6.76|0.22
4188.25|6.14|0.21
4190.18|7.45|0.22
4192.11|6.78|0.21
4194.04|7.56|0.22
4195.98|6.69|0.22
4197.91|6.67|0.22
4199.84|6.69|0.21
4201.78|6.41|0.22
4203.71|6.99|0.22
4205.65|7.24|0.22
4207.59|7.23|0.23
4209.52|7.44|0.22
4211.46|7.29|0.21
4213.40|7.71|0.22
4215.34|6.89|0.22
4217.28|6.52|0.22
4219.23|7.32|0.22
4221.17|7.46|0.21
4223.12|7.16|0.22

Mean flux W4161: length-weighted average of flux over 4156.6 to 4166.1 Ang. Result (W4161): 7.16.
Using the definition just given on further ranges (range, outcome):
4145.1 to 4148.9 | 7.66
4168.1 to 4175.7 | 6.58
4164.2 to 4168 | 7.15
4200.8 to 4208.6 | 6.97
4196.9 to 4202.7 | 6.59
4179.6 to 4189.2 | 6.72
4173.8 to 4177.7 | 6.77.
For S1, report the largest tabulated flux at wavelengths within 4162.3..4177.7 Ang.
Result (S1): 7.37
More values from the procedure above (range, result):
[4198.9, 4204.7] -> 6.99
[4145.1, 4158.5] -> 7.73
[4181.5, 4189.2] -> 6.88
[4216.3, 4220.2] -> 7.32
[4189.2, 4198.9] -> 7.56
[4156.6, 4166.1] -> 7.55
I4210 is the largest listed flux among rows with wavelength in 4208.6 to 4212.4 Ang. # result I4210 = 7.44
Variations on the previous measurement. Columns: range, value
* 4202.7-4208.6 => 7.24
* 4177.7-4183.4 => 7.4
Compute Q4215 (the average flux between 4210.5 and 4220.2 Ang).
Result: 7.14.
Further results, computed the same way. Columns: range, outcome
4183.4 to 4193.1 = 6.81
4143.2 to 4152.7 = 7.13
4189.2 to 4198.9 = 7.03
